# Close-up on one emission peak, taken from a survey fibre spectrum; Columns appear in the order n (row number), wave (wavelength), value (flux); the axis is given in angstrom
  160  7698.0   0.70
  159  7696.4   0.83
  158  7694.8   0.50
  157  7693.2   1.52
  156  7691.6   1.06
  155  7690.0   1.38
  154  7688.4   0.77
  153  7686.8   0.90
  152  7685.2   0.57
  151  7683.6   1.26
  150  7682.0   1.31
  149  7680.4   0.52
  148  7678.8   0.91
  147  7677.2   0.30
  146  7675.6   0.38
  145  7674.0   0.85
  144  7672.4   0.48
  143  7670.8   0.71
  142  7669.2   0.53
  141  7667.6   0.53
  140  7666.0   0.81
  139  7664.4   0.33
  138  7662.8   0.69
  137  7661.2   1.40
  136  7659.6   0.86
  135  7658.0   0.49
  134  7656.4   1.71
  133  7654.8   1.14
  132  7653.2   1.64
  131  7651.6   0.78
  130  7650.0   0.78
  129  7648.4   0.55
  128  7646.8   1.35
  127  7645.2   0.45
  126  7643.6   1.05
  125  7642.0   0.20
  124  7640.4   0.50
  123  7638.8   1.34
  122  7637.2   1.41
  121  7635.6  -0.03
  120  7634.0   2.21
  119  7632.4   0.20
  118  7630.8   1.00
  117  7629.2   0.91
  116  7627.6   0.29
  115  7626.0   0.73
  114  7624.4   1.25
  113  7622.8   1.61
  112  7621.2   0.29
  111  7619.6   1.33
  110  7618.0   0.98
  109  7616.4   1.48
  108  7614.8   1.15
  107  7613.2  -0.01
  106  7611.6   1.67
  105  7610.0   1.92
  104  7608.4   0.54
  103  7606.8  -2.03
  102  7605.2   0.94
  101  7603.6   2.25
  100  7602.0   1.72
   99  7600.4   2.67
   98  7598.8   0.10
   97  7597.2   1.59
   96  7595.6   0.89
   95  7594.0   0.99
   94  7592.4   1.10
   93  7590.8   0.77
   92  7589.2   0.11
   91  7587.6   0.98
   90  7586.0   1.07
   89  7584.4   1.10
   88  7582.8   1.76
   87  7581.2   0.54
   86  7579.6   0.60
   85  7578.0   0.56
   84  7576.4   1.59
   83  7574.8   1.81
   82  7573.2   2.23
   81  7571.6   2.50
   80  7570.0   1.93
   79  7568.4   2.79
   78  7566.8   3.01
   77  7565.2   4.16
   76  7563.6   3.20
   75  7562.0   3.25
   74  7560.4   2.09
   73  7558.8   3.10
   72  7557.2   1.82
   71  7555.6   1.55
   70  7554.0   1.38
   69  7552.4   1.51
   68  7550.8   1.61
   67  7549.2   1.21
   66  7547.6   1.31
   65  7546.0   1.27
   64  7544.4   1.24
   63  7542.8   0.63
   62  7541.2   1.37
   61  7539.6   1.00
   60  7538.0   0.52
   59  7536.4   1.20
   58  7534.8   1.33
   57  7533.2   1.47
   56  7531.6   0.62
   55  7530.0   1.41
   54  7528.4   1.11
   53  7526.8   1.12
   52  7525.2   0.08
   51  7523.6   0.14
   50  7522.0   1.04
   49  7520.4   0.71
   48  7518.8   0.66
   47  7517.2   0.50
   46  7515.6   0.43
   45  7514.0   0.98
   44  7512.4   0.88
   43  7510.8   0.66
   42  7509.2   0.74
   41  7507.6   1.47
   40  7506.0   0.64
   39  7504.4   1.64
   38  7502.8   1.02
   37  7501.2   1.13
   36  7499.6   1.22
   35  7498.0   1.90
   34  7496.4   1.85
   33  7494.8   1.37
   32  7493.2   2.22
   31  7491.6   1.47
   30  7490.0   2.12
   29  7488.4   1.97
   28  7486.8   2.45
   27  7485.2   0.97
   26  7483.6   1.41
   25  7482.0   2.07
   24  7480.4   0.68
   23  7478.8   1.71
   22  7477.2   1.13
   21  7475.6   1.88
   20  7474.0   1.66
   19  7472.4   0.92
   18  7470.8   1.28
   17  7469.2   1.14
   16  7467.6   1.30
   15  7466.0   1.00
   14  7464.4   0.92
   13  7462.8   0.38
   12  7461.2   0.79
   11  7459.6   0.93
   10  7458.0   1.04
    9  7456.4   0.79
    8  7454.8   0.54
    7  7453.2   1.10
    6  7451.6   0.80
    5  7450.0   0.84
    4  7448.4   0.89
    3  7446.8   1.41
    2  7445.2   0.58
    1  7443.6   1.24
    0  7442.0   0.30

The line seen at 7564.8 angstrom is [O III]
